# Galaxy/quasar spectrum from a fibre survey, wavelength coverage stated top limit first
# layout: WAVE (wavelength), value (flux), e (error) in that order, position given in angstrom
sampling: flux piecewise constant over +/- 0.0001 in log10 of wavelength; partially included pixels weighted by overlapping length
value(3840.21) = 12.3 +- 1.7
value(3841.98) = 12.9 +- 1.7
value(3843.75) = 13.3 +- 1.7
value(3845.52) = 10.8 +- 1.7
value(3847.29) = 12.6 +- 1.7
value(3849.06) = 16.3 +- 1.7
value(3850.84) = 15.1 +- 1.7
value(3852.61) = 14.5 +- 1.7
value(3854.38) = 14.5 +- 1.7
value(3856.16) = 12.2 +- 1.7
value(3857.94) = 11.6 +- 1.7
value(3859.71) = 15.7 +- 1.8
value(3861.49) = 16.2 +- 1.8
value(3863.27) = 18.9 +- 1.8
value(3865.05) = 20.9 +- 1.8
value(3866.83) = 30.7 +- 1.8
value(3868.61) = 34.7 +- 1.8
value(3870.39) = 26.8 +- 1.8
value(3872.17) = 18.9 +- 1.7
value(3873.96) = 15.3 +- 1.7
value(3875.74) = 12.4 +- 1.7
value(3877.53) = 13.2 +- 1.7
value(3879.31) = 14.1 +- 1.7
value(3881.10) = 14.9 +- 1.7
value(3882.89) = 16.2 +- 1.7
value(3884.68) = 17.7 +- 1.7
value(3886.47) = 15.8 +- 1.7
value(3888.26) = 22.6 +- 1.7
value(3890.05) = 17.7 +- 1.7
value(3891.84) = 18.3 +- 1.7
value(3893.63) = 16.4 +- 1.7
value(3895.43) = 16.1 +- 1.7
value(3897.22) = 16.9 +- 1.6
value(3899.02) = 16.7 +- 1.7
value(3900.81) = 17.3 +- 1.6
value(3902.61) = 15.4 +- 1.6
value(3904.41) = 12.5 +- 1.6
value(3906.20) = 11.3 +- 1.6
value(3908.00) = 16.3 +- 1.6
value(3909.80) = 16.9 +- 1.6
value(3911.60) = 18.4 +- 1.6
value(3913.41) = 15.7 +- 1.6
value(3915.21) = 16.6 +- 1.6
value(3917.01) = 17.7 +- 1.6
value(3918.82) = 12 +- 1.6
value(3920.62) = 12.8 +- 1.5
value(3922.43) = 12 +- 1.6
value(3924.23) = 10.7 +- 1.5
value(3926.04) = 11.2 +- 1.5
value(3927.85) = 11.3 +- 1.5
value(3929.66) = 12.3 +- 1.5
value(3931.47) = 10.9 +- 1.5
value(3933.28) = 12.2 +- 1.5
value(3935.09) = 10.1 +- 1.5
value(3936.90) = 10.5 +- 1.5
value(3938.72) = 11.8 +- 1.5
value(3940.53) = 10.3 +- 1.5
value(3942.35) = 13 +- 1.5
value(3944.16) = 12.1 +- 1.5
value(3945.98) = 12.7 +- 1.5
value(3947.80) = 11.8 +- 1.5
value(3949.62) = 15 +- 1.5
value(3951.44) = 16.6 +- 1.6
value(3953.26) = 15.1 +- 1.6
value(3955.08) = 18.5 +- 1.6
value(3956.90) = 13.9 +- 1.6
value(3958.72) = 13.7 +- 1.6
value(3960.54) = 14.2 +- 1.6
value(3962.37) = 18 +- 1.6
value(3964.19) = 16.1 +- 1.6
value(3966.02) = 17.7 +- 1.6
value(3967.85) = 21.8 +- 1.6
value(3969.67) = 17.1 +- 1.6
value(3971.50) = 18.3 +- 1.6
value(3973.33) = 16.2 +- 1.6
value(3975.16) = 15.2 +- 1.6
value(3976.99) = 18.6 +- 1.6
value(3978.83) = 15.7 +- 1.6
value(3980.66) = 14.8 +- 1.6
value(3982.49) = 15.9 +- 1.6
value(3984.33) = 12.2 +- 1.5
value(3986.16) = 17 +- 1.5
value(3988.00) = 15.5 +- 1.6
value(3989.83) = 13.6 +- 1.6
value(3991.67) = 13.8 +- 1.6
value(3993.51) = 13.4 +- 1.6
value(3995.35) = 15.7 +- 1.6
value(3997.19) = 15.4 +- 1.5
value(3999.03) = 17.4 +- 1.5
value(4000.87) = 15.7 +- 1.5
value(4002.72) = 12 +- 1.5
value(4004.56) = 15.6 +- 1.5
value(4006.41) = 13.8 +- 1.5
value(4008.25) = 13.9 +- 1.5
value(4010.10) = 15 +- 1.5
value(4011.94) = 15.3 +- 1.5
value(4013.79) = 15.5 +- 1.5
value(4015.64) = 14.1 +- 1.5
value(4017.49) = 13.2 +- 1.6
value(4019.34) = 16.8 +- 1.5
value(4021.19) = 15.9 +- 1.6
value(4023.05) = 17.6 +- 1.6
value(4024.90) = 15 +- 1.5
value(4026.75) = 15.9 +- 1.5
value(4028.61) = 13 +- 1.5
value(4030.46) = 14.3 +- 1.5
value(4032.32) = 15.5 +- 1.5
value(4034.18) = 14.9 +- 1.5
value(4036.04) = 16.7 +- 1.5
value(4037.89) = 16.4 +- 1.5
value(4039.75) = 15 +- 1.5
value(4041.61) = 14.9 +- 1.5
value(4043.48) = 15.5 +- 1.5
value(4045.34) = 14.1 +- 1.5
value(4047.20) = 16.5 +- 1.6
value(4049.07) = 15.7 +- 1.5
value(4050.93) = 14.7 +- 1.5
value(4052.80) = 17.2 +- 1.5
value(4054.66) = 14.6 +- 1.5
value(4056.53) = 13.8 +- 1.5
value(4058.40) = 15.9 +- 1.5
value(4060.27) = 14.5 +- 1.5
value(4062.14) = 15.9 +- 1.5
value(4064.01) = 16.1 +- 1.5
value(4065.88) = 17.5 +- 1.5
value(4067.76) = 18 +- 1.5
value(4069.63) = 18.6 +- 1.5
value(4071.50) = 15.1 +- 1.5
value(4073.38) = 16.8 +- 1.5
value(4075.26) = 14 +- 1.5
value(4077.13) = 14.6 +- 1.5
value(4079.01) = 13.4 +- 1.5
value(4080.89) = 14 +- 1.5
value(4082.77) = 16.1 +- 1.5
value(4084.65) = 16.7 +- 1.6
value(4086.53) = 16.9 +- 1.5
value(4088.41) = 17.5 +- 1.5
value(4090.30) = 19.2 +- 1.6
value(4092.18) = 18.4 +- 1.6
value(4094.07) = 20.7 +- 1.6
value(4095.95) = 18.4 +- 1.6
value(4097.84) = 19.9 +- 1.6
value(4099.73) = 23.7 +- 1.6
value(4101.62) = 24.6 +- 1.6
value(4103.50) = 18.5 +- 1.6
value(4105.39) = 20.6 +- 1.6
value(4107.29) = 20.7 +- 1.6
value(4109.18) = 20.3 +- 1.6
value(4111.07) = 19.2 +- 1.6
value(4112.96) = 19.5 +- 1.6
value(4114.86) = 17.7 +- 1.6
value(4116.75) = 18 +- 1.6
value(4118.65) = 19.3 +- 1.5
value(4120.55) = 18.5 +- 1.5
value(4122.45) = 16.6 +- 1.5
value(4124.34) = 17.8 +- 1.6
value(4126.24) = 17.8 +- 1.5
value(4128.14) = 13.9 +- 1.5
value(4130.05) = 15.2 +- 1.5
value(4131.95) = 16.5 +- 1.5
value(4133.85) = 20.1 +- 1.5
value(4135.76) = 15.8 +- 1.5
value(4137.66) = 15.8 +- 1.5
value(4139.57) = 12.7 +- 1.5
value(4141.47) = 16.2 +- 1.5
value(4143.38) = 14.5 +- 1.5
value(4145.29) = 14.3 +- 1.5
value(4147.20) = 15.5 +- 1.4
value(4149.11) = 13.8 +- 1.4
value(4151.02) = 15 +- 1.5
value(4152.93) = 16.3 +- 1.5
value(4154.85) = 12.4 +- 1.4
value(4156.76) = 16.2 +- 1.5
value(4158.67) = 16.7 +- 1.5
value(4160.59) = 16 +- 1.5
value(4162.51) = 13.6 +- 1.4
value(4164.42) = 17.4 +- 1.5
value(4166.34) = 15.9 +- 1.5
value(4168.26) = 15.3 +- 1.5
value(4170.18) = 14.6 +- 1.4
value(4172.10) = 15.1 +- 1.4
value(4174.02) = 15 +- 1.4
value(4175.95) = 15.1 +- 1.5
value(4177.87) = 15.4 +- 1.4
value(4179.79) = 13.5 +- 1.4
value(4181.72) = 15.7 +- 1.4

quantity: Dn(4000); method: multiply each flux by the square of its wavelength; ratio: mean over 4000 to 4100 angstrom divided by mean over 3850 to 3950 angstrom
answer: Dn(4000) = 1.11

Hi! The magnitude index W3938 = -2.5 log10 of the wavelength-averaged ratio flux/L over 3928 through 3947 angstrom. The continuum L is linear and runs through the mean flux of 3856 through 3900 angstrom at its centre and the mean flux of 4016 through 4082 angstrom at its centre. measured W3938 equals 0.43 mag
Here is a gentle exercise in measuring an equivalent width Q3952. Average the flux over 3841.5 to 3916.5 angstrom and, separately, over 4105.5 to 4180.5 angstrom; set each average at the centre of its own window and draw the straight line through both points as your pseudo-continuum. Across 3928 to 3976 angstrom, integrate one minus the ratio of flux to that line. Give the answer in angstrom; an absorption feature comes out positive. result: 6.4 angstrom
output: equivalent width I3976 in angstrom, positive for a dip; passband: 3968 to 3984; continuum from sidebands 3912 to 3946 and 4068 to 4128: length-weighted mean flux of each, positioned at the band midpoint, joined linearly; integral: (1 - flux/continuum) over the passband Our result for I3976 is -2.88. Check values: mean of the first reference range 12.5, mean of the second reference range 18.1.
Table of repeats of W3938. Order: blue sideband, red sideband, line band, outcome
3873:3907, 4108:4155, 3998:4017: 0.10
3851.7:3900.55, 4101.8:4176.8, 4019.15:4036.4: 0.11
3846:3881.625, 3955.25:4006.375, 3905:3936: 0.23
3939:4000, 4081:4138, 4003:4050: 0.10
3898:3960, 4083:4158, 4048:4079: 0.04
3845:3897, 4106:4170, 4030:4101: 0.02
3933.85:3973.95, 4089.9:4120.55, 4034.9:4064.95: 0.16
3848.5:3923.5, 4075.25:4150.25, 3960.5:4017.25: 0.10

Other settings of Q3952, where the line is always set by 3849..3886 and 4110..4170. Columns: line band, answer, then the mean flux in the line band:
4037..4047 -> 0.9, 15.3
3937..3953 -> 4.1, 12.9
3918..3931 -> 4.2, 11.7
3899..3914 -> 1.6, 15.5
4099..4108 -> -2.8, 21.6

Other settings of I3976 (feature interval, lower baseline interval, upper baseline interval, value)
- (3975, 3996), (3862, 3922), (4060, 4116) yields 3.1 angstrom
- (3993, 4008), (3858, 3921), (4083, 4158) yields 2.2 angstrom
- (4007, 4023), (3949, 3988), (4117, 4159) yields 1.1 angstrom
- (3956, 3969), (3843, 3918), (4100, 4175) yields 0.2 angstrom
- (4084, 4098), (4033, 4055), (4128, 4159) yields -2.7 angstrom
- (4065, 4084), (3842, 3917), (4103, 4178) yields 0.8 angstrom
